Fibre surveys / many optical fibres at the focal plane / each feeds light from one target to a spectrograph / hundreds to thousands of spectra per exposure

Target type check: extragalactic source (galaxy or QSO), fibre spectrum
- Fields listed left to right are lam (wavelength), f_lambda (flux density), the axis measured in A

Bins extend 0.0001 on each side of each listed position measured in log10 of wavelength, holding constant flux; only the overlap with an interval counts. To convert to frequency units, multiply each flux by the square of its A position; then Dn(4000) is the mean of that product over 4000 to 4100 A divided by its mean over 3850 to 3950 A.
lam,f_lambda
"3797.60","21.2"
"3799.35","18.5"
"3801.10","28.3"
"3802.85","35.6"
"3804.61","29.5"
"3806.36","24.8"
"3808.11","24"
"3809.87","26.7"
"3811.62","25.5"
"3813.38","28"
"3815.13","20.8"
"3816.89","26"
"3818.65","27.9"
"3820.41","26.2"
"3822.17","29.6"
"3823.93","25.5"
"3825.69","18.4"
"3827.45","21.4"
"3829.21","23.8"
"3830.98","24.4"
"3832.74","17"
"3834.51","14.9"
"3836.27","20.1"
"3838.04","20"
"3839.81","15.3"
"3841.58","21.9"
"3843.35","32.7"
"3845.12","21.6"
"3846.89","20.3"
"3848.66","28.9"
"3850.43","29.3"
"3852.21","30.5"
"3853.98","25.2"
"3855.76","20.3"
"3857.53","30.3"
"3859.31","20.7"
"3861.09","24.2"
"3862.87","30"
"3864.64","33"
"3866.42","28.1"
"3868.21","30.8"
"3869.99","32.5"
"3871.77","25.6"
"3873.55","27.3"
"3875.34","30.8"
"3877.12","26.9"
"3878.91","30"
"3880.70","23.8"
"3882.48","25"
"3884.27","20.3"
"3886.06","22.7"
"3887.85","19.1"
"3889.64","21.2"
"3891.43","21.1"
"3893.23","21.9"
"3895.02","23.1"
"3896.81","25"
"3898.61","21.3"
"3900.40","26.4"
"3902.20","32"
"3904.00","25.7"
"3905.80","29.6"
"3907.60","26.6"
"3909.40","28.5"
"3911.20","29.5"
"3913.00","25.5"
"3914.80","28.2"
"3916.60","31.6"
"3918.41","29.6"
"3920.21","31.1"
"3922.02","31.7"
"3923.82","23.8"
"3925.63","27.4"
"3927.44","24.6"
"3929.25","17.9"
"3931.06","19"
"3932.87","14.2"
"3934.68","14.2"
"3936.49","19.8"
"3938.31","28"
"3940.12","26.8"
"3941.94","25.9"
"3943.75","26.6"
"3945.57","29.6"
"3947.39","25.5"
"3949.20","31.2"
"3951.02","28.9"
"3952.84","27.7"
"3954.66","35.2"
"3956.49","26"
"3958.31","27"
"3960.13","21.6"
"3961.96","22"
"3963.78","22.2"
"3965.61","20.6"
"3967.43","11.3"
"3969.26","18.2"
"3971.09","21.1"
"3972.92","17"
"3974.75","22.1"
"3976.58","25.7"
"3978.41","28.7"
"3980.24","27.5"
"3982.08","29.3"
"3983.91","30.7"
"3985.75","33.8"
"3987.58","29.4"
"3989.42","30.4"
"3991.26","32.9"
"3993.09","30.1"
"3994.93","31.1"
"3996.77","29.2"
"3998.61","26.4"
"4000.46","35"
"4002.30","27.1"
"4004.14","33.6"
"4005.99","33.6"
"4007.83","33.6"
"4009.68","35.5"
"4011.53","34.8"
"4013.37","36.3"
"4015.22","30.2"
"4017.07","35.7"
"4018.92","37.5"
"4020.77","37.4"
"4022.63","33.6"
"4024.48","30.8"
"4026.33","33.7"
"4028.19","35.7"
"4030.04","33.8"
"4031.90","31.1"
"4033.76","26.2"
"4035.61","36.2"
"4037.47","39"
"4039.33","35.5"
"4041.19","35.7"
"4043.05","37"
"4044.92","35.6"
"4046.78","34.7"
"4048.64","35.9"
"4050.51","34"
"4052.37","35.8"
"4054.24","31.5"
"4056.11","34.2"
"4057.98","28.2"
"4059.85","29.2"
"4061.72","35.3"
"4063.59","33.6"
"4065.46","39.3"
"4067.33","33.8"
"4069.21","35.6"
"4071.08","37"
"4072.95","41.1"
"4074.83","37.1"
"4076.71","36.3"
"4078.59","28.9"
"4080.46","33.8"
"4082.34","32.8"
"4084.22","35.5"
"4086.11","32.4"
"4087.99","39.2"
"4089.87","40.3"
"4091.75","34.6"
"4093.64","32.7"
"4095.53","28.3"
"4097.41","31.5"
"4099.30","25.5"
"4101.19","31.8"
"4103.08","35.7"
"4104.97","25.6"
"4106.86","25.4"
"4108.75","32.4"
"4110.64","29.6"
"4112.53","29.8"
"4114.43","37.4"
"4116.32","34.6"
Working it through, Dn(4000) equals 1.4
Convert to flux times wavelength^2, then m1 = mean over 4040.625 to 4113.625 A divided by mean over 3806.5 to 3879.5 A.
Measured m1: 1.49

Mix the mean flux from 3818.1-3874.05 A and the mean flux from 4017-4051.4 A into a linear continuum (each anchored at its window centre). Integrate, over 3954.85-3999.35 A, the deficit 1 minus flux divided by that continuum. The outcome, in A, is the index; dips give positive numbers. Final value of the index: 8.4 A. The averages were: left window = 24.9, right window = 34.7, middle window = 25.8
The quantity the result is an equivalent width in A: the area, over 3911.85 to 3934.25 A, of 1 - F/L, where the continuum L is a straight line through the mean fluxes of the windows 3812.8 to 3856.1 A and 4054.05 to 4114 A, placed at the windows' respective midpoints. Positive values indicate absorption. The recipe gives 1.46 A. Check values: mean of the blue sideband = 23.6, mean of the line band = 25.2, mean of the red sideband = 33.1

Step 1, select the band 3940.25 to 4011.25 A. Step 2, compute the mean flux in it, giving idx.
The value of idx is 27.5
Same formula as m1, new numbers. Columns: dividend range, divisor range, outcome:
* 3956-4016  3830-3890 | 1.19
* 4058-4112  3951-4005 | 1.31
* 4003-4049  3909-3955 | 1.38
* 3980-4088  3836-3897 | 1.45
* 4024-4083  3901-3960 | 1.38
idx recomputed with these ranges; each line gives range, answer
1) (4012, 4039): 34.1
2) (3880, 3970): 24.7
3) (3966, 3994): 25.8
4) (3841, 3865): 26.3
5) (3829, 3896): 24.6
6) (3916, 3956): 25.9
